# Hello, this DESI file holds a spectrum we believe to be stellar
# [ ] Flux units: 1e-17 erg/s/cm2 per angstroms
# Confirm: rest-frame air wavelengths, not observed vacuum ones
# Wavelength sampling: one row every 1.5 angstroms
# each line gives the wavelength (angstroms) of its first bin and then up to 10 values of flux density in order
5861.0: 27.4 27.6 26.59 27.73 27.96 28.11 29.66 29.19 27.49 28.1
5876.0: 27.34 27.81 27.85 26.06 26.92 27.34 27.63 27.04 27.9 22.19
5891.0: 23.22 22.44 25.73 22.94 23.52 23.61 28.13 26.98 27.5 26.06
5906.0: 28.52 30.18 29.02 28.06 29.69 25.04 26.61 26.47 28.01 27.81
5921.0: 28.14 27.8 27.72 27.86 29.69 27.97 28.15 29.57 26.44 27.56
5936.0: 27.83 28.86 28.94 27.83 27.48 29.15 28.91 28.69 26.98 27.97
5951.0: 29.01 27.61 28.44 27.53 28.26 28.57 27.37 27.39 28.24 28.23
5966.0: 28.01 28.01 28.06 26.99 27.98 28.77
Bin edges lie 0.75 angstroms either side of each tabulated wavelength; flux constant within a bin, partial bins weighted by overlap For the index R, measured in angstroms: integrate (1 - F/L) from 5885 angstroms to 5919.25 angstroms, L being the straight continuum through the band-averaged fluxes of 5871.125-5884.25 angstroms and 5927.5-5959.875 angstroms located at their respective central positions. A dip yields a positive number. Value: 1.7 angstroms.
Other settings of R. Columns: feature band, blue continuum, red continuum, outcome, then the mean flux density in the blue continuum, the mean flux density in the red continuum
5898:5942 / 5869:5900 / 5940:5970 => -1.03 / 26.3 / 28.1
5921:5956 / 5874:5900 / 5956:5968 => -1.12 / 25.8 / 28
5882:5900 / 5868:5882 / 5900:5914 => 1.83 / 27.9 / 28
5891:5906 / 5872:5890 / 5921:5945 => 1.19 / 27.1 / 28.2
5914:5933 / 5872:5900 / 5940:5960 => -0.45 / 25.9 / 28.2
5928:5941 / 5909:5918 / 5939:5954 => -0.10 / 27.4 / 28.2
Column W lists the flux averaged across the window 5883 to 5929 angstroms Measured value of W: 26.8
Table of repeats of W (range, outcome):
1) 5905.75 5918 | 27.9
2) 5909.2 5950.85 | 28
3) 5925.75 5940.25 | 28.3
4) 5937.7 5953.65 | 28.3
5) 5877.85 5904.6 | 25.7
